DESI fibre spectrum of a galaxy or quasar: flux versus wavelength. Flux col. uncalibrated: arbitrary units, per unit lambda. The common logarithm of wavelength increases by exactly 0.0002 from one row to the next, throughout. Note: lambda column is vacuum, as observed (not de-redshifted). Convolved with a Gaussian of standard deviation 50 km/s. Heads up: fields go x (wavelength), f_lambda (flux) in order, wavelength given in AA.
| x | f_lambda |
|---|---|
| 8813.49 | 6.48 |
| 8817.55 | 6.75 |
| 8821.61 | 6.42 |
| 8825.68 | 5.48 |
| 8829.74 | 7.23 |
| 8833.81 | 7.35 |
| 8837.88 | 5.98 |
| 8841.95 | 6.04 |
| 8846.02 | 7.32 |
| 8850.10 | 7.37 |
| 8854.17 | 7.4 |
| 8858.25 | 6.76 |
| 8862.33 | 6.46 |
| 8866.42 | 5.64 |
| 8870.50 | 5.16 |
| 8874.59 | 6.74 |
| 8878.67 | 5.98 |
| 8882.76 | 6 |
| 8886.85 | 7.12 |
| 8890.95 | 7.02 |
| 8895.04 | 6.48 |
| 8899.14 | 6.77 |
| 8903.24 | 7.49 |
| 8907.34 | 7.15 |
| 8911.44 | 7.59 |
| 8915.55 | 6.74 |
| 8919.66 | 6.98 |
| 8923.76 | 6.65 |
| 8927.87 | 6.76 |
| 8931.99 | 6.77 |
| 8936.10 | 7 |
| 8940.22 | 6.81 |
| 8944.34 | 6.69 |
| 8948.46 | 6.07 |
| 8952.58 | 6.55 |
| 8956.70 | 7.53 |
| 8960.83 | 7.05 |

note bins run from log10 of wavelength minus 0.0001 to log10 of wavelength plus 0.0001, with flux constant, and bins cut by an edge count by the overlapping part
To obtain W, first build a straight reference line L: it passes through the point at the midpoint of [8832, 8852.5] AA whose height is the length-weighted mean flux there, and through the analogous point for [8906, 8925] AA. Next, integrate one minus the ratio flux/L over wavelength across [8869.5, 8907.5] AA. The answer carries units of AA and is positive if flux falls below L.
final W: 1.9 AA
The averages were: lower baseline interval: 6.82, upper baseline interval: 7.03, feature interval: 6.6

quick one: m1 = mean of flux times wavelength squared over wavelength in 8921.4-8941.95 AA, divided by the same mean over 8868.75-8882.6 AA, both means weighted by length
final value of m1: 1.2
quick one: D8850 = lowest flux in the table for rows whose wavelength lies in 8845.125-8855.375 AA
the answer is 7.32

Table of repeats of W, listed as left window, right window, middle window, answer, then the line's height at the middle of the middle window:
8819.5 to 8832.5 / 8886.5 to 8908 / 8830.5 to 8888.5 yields 1.3 AA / 6.69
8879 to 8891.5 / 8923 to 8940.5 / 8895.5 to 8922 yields -1.5 AA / 6.69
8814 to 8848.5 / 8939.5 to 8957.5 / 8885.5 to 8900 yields -0.5 AA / 6.63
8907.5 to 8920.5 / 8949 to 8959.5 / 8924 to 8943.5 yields 0.6 AA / 7.01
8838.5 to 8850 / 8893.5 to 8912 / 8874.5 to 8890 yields 1.1 AA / 6.95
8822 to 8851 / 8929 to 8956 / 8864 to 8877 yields 1.5 AA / 6.66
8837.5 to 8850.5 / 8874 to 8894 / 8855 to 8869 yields 0.6 AA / 6.62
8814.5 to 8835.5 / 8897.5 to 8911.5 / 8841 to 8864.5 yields -0.3 AA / 6.83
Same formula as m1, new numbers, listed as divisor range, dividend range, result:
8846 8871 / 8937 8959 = 1.04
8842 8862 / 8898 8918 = 1.03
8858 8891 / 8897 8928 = 1.13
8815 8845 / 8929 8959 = 1.07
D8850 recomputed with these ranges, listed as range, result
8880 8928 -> 6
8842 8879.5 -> 5.16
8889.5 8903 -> 6.48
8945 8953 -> 6.07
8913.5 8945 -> 6.65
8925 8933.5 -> 6.76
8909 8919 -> 6.74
